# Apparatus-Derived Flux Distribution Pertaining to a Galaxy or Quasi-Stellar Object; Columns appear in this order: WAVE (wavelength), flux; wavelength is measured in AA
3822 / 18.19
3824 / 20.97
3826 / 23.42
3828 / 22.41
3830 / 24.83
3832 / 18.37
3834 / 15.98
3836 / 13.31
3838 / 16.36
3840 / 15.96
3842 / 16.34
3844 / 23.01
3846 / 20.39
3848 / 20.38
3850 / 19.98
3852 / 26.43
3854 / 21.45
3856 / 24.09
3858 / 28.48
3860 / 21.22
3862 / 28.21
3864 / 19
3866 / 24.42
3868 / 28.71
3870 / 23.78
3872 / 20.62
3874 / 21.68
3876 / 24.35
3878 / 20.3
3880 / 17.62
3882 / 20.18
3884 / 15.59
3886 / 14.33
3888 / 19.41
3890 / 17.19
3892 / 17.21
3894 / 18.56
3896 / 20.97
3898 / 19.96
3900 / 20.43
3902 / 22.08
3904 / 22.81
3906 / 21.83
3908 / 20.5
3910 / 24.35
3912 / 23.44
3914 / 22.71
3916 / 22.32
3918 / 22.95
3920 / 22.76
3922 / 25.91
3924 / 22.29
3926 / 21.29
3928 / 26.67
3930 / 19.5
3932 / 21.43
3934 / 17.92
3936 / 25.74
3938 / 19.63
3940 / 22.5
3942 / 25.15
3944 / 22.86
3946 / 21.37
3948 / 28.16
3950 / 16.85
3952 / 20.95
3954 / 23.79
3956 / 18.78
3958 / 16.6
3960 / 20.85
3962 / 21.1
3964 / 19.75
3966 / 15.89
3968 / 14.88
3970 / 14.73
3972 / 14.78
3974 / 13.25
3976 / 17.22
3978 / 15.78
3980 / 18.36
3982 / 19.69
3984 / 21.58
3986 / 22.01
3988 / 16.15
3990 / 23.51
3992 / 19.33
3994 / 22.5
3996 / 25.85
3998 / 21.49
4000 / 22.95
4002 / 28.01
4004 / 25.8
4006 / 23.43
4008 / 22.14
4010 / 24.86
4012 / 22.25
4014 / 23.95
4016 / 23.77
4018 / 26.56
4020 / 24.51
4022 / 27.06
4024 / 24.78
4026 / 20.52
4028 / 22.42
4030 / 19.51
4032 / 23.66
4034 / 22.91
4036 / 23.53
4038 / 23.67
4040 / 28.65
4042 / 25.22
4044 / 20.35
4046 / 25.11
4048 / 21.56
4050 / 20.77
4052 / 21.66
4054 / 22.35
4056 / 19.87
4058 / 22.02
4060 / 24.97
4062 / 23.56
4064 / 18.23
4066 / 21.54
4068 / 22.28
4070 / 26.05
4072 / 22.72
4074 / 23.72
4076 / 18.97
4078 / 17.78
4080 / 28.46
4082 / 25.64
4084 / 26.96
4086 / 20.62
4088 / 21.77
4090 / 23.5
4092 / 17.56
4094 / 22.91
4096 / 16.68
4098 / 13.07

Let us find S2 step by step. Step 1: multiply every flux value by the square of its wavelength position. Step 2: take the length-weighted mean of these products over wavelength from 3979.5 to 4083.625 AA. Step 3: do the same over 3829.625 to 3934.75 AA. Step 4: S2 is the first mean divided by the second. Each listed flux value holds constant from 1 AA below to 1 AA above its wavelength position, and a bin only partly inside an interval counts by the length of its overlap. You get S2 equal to 1.17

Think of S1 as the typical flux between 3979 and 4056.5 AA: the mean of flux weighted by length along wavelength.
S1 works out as 22.9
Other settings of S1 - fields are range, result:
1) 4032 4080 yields 22.6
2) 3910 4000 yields 20.8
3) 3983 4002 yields 22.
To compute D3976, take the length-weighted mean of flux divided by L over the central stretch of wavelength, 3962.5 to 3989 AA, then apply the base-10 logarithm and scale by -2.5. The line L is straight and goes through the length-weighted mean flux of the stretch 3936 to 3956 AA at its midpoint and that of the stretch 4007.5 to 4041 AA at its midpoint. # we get 0.30 mag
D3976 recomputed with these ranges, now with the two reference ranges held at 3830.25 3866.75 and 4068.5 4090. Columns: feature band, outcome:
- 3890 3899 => 0.13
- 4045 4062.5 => 0.03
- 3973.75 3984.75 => 0.24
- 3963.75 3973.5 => 0.38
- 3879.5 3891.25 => 0.22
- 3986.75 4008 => -0.02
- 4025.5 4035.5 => 0.04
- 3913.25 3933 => -0.06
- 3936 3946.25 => -0.04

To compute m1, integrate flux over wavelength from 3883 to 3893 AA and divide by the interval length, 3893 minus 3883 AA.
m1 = 16.7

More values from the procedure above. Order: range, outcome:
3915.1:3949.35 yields 22.8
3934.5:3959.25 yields 21.8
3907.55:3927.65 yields 23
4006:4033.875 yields 23.5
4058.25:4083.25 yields 22.8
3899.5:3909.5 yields 21.7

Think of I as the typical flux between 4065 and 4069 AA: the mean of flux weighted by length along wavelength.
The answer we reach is 21.9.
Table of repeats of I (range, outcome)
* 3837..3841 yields 16.2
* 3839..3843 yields 16.1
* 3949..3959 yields 19.4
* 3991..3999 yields 22.3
